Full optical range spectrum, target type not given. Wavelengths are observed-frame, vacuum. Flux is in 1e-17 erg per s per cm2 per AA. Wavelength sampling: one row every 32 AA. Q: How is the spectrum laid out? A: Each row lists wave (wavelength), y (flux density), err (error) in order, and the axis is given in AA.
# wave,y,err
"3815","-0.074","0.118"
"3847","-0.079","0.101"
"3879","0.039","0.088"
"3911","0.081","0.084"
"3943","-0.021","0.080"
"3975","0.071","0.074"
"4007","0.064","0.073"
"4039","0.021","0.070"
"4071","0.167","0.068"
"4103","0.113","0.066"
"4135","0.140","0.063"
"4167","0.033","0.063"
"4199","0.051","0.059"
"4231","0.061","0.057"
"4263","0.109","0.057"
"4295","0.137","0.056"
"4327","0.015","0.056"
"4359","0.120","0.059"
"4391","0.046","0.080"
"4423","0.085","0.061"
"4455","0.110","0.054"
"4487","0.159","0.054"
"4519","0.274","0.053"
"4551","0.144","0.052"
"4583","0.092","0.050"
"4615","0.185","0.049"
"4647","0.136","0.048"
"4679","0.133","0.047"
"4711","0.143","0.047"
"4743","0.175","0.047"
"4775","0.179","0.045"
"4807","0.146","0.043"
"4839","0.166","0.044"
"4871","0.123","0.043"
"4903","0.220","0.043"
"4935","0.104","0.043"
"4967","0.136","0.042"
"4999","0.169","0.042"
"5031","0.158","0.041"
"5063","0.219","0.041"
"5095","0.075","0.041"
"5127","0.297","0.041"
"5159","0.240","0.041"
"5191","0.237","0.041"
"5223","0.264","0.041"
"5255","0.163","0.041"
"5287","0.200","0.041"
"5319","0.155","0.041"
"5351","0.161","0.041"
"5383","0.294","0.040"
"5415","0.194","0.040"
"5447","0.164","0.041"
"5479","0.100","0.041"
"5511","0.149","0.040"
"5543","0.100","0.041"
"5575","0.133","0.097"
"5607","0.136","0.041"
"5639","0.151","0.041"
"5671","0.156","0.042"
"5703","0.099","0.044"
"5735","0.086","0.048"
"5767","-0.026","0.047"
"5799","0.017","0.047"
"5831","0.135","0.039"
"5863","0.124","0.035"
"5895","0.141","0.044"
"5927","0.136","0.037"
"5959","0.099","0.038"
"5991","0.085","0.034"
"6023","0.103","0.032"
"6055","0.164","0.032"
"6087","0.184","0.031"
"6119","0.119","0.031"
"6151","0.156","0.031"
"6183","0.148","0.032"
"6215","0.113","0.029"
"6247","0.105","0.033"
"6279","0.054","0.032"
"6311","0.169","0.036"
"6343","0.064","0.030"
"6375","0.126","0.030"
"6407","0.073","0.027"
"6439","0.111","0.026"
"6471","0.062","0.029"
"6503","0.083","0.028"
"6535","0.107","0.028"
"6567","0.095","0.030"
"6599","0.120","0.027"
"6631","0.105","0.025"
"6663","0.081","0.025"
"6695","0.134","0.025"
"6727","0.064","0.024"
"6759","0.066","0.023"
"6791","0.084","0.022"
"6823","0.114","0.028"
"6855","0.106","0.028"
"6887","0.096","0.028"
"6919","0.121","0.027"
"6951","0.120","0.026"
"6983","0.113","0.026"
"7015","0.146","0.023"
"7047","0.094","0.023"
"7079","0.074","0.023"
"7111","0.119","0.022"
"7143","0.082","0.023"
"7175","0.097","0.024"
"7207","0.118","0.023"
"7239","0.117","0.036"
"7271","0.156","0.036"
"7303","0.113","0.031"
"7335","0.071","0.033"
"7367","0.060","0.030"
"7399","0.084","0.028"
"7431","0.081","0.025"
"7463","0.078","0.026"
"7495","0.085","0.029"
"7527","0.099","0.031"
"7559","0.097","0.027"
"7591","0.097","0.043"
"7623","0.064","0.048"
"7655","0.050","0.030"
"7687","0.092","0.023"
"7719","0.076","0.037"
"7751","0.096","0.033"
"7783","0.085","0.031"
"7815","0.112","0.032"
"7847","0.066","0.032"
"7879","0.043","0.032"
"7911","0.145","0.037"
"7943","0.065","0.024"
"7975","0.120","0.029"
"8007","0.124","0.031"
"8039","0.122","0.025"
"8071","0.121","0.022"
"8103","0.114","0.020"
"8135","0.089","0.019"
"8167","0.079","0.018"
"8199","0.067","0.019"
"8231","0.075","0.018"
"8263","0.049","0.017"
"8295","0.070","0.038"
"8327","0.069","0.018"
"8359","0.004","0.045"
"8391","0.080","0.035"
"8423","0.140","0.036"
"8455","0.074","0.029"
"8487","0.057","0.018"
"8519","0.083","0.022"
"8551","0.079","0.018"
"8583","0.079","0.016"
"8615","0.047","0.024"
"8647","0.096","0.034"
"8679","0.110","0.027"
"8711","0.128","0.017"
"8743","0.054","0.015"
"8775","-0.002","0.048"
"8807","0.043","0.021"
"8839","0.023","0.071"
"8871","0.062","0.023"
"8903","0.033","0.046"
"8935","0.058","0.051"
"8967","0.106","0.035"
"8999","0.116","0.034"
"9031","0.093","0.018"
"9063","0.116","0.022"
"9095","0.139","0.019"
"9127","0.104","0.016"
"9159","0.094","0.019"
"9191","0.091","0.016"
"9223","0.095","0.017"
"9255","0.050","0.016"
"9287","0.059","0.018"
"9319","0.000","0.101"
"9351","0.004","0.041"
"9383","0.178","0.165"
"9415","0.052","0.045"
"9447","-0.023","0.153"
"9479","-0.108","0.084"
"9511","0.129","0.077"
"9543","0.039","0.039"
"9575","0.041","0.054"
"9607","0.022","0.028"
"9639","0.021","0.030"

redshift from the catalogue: 0.148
